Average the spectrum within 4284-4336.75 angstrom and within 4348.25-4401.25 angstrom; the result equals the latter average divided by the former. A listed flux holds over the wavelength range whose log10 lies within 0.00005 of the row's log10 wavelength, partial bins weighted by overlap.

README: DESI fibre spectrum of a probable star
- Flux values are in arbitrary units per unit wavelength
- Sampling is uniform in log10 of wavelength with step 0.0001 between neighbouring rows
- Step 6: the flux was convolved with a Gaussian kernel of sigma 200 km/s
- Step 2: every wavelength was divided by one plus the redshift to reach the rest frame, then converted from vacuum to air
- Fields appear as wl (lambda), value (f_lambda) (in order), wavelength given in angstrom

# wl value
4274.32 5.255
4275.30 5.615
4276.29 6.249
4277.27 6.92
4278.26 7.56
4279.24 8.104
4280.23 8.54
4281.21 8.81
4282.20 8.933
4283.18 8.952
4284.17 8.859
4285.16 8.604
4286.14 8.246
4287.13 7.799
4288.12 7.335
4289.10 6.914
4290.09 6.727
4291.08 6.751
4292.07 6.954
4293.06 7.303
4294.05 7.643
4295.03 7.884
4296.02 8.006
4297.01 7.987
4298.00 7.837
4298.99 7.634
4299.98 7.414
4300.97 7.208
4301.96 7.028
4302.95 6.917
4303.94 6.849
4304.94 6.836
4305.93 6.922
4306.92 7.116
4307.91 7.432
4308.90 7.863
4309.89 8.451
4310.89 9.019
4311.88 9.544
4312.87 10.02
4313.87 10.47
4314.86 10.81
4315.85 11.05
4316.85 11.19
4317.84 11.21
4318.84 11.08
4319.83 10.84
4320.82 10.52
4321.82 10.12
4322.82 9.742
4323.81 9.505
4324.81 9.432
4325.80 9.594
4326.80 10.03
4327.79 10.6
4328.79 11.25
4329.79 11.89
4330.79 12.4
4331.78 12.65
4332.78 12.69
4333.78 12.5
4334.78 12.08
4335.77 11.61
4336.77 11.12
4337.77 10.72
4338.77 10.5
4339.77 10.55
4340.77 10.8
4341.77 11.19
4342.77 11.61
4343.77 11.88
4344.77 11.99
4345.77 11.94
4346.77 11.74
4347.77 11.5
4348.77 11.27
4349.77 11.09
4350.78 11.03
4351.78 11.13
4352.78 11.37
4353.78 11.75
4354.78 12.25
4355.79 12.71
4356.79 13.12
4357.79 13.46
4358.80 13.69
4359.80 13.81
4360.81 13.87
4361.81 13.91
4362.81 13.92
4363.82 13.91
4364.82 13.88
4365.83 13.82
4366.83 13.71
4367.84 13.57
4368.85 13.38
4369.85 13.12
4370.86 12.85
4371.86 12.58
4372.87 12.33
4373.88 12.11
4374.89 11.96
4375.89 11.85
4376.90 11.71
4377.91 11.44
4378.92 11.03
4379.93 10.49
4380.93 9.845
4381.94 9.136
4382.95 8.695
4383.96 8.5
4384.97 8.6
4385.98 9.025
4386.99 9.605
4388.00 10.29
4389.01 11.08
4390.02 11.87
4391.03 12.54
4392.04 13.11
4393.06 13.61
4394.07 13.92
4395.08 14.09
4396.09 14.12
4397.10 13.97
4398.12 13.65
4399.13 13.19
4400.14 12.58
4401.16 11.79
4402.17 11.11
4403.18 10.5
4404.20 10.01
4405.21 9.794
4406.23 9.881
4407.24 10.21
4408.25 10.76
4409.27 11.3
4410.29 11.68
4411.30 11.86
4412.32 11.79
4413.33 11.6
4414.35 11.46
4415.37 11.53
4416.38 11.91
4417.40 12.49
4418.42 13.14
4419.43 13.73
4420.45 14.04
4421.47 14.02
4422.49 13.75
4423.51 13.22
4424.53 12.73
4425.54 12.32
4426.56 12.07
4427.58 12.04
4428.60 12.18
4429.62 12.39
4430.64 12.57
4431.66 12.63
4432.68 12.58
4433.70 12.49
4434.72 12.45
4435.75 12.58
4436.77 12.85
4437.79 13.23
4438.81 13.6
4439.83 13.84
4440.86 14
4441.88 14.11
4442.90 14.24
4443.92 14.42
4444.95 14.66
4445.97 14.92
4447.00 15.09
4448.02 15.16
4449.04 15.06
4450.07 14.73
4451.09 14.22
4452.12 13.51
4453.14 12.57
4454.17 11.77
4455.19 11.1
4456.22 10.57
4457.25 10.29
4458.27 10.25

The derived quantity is 1.33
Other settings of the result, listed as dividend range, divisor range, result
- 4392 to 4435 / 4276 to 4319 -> 1.50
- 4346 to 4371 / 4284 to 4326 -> 1.50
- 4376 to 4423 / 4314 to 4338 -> 1.05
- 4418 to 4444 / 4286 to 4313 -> 1.73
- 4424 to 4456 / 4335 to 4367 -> 1.09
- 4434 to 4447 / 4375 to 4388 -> 1.37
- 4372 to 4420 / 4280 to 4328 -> 1.34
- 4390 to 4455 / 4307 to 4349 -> 1.19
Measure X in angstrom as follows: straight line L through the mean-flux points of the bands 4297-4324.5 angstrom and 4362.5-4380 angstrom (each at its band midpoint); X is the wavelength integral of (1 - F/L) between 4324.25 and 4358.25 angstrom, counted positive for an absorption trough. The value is -2.3 angstrom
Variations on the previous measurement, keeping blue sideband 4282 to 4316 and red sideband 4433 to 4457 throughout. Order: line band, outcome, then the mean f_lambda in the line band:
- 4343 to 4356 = -2.3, 11.6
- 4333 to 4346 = -2.6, 11.4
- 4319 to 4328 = -1.2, 10.1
